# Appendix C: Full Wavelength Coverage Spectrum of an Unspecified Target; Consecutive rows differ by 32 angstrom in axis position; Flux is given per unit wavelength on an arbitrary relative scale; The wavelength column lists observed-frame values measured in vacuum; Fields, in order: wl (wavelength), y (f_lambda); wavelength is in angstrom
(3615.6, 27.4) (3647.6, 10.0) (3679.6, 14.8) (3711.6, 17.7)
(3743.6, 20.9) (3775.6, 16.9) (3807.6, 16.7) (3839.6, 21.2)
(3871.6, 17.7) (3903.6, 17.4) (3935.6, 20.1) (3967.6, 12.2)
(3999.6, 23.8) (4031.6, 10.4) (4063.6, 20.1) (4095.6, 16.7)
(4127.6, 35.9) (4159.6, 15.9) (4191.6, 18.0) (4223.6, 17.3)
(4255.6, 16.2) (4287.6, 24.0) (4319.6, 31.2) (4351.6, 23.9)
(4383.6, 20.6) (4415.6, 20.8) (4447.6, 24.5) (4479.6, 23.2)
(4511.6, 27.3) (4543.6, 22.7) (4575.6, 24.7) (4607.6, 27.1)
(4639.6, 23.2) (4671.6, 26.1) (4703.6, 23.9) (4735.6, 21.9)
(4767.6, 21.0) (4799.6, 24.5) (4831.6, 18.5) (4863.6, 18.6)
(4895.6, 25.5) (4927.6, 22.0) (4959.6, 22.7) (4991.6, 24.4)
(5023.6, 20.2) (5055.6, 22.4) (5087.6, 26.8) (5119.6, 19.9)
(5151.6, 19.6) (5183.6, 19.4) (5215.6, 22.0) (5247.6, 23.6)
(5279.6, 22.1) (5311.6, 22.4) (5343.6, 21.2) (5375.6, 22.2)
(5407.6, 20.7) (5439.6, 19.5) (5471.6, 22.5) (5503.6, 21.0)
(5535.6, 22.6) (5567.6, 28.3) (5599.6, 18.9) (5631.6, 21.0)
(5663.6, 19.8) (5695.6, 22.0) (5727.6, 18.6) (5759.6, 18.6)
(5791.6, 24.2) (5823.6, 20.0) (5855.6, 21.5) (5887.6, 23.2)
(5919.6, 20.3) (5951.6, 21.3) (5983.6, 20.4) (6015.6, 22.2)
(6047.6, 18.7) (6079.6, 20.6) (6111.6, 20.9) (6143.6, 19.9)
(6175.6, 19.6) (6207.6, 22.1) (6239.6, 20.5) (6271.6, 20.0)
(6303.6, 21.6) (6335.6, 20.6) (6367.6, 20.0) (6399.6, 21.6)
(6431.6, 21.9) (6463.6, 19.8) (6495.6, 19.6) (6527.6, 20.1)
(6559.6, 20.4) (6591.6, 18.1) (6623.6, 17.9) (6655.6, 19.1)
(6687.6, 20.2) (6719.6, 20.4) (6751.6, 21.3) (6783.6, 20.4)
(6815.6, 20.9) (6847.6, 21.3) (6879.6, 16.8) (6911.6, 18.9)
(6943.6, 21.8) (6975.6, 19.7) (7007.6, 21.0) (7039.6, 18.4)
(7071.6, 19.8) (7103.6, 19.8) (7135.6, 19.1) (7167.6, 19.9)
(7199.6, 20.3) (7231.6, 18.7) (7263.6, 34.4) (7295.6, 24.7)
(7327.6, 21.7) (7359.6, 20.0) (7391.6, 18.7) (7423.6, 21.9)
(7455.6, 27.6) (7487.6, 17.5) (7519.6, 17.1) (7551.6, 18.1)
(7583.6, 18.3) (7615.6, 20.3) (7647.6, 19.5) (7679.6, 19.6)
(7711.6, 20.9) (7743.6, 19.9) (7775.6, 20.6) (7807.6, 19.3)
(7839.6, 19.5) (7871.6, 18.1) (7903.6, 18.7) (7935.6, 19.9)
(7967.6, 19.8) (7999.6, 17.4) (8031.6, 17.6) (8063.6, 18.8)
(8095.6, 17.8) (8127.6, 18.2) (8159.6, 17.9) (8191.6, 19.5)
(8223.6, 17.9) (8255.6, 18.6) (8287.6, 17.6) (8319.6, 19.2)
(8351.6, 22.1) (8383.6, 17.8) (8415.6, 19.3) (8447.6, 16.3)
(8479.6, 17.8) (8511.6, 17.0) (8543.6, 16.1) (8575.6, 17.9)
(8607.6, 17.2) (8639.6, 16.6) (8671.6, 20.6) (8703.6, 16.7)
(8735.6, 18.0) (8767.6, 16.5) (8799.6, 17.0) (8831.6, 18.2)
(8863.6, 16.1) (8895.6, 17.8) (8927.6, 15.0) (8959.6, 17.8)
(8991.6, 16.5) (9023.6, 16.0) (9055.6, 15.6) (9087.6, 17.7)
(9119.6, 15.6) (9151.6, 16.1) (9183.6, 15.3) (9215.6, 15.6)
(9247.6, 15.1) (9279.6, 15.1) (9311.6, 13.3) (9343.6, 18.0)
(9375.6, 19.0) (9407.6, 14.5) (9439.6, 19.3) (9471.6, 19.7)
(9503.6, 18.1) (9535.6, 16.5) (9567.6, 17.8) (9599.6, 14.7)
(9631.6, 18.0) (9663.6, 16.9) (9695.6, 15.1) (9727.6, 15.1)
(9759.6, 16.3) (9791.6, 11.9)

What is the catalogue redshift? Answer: 0.109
